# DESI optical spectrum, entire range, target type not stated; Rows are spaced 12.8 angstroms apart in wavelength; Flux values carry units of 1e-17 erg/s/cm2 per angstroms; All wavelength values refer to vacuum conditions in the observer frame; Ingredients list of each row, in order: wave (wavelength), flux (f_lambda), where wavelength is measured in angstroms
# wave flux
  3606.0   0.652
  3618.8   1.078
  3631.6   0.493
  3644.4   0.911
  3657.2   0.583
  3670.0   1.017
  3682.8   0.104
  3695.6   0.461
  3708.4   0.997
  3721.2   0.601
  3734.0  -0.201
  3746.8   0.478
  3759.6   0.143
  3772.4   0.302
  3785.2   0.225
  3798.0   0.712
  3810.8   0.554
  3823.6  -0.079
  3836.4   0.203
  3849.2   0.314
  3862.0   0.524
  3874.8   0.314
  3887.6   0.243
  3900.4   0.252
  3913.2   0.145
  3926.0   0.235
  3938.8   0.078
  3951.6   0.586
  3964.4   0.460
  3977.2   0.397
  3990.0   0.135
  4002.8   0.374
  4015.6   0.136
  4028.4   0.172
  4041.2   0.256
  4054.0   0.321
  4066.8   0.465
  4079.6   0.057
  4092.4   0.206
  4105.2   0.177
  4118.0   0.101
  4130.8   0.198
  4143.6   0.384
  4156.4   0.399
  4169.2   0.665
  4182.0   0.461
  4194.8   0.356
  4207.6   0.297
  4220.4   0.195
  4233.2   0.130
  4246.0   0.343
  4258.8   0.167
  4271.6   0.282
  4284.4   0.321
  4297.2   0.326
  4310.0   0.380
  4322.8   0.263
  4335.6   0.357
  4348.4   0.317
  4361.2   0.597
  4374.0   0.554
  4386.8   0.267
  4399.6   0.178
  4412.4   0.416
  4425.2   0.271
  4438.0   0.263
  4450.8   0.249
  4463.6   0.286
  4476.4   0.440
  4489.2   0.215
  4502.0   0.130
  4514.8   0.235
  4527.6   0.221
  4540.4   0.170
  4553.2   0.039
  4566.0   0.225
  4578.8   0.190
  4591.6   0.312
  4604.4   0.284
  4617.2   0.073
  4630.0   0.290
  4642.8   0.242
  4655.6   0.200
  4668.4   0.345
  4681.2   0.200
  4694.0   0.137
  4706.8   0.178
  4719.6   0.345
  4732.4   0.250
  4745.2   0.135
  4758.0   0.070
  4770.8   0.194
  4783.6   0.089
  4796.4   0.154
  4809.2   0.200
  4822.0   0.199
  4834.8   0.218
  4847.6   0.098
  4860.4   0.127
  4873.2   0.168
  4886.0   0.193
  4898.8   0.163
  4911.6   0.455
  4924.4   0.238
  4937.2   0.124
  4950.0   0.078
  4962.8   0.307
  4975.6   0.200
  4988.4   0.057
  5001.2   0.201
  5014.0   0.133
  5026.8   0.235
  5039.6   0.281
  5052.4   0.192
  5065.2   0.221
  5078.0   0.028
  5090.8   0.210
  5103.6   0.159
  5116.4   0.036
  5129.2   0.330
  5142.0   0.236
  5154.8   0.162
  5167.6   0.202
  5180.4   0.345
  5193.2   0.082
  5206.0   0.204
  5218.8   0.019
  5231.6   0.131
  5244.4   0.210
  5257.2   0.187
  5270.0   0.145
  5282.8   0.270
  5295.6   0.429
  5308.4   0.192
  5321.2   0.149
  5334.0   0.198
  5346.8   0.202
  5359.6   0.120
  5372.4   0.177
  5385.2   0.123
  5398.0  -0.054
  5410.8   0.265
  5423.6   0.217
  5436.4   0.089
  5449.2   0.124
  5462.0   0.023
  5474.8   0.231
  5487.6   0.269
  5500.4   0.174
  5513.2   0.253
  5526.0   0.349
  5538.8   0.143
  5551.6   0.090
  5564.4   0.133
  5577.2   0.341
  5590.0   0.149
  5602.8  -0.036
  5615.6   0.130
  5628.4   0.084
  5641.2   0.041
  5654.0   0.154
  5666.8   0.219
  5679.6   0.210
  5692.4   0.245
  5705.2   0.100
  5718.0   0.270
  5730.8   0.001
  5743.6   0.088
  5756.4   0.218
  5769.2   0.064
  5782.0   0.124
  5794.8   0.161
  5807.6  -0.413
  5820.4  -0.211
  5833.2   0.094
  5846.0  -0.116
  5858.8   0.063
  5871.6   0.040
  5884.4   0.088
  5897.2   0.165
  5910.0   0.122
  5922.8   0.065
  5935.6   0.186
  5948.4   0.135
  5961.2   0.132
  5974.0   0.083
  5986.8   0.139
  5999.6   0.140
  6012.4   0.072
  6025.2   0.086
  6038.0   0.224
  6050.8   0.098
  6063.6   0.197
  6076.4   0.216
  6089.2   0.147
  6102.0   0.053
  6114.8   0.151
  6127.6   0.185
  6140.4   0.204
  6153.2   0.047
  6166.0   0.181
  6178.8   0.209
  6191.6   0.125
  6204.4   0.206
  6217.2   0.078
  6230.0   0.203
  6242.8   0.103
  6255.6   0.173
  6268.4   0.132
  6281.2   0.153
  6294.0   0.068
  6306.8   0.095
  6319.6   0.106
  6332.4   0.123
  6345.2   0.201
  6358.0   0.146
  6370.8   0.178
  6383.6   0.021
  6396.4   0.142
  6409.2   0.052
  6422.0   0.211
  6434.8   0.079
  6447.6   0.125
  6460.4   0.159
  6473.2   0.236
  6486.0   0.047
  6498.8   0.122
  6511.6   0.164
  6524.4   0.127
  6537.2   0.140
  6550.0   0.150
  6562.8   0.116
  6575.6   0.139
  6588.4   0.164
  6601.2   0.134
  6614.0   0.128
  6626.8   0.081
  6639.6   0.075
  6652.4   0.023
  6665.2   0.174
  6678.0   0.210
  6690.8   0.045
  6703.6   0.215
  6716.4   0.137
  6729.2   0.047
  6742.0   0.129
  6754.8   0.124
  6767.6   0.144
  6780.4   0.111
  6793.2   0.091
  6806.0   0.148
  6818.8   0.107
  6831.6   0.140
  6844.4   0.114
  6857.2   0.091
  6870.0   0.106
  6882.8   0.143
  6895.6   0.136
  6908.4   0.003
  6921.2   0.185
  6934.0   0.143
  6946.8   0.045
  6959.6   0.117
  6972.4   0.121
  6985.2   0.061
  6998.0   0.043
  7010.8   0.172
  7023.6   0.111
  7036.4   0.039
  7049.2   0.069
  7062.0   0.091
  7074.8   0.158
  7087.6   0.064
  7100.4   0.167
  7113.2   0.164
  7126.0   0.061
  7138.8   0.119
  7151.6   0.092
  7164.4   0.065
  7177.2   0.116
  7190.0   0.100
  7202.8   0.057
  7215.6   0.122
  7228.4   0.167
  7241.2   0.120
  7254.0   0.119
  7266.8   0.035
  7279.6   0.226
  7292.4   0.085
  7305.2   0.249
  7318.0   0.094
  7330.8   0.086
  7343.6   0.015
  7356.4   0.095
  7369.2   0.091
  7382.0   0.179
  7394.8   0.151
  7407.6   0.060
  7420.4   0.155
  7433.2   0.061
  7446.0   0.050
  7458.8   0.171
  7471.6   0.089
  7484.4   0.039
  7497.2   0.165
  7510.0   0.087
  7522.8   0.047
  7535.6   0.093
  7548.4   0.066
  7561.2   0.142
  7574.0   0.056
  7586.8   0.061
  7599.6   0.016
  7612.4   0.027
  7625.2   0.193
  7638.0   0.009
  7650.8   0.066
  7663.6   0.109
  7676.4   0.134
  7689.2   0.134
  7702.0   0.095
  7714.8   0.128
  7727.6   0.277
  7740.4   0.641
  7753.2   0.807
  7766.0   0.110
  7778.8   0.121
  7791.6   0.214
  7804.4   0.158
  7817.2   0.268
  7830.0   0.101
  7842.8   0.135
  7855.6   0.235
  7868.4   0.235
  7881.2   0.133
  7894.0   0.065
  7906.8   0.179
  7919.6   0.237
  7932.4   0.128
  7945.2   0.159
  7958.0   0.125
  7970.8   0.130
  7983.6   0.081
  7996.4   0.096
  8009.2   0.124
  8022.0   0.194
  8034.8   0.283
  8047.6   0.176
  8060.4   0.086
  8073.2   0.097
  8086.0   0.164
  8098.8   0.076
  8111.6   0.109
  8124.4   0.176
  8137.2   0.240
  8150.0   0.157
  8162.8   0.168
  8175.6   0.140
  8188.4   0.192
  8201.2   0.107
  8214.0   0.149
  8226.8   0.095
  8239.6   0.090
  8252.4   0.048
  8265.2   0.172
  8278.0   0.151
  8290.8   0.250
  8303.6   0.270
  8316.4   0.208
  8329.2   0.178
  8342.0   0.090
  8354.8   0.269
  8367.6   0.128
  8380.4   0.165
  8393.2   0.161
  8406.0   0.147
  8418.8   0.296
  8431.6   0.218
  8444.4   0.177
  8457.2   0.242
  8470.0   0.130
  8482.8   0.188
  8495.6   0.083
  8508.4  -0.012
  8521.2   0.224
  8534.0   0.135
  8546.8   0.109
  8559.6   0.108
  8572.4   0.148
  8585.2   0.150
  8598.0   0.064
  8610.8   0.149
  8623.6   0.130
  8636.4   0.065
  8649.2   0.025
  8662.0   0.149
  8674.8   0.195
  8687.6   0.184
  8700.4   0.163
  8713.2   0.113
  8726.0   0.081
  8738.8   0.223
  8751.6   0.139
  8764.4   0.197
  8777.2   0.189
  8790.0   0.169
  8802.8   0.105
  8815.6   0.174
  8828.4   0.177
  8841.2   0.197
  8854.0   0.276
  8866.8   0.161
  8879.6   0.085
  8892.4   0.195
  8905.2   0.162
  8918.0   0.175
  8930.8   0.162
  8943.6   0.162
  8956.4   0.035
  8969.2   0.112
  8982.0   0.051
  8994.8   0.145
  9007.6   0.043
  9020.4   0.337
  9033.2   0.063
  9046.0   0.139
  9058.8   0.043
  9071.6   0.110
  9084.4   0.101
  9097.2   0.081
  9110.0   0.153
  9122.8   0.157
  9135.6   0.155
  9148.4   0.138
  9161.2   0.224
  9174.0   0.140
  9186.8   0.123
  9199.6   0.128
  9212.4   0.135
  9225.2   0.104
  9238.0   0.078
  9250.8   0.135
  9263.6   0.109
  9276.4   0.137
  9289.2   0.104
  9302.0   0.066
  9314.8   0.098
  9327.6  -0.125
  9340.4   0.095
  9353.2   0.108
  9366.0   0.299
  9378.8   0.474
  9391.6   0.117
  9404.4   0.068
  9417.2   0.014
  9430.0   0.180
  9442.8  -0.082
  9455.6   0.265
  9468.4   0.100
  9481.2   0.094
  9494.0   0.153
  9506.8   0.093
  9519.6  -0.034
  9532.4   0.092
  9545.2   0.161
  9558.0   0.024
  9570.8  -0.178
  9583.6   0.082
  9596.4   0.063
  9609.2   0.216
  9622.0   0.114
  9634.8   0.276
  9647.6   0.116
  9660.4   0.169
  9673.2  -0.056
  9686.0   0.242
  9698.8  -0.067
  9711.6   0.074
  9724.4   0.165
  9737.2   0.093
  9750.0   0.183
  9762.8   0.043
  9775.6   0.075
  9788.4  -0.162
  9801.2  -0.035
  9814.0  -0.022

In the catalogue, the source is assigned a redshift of 1.078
